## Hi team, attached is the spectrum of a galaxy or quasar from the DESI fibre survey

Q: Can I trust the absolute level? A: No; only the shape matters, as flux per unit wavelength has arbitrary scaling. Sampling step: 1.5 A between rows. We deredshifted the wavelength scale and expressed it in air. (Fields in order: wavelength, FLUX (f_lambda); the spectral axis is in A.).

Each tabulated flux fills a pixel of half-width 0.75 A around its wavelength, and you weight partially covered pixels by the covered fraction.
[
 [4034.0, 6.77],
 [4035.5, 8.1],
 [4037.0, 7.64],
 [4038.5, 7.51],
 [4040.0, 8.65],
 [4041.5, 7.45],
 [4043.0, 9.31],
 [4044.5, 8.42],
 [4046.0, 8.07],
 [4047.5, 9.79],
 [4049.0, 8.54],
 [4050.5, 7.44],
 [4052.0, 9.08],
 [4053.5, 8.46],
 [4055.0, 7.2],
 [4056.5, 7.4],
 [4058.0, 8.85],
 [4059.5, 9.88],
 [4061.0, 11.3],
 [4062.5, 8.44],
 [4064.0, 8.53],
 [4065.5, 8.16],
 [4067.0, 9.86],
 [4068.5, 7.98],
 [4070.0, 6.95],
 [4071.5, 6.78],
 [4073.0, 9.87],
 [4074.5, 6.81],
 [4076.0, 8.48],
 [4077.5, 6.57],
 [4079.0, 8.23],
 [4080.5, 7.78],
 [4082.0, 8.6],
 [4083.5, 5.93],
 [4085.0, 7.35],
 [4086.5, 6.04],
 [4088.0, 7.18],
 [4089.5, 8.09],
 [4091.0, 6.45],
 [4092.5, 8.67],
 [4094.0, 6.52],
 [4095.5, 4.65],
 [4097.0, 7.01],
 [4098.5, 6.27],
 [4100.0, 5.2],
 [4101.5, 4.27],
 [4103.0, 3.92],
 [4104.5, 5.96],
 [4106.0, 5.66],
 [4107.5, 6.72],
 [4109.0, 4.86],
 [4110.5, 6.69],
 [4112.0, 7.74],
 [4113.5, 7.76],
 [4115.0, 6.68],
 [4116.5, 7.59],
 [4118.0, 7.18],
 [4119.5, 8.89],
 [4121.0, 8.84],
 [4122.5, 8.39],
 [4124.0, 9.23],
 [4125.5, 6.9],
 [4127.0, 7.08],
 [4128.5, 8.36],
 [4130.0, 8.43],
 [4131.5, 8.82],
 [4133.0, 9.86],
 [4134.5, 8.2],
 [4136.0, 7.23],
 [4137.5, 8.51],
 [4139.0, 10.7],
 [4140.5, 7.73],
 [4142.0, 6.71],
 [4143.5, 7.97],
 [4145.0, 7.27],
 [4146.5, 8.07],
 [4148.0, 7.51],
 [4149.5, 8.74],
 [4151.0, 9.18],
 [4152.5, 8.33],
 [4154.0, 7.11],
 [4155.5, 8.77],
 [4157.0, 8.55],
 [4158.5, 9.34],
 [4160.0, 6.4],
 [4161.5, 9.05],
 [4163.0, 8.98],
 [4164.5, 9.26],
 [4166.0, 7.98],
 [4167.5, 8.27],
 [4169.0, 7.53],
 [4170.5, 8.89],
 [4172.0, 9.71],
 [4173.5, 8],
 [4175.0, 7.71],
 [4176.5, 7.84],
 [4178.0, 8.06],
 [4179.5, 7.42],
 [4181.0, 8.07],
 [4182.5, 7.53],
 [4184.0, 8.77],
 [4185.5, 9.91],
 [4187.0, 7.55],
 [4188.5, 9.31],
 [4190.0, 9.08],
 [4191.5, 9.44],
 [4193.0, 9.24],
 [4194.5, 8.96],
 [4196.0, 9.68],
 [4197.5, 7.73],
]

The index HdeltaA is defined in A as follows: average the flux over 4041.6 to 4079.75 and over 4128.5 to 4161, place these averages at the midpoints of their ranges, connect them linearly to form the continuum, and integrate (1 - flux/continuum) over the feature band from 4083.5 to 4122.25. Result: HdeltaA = 7.79 A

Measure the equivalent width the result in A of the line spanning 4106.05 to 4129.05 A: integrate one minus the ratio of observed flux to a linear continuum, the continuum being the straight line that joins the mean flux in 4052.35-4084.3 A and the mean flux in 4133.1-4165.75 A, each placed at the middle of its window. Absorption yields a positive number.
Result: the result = 2.22 A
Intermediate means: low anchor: 8.2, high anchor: 8.29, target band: 7.46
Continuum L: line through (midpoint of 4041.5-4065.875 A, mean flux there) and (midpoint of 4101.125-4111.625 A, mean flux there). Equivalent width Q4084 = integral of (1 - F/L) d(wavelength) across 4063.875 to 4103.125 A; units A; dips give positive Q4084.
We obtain -1.2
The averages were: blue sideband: 8.65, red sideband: 5.56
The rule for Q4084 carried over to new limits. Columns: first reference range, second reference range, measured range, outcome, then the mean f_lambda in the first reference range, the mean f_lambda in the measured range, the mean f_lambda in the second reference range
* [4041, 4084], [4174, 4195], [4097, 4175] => 6.2 A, 8.3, 7.74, 8.48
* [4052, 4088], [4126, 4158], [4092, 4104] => 3.5 A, 8.07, 5.76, 8.24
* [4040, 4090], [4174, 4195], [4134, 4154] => 0.6 A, 8.15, 8.13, 8.48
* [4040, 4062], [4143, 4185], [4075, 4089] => 1.9 A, 8.65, 7.35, 8.24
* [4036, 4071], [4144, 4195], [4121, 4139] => 0.0 A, 8.46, 8.4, 8.4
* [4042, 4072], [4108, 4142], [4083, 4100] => 3.2 A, 8.53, 6.69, 7.95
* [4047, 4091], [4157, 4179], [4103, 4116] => 2.9 A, 8.09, 6.38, 8.35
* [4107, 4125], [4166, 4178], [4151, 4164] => -0.5 A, 7.55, 8.38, 8.25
